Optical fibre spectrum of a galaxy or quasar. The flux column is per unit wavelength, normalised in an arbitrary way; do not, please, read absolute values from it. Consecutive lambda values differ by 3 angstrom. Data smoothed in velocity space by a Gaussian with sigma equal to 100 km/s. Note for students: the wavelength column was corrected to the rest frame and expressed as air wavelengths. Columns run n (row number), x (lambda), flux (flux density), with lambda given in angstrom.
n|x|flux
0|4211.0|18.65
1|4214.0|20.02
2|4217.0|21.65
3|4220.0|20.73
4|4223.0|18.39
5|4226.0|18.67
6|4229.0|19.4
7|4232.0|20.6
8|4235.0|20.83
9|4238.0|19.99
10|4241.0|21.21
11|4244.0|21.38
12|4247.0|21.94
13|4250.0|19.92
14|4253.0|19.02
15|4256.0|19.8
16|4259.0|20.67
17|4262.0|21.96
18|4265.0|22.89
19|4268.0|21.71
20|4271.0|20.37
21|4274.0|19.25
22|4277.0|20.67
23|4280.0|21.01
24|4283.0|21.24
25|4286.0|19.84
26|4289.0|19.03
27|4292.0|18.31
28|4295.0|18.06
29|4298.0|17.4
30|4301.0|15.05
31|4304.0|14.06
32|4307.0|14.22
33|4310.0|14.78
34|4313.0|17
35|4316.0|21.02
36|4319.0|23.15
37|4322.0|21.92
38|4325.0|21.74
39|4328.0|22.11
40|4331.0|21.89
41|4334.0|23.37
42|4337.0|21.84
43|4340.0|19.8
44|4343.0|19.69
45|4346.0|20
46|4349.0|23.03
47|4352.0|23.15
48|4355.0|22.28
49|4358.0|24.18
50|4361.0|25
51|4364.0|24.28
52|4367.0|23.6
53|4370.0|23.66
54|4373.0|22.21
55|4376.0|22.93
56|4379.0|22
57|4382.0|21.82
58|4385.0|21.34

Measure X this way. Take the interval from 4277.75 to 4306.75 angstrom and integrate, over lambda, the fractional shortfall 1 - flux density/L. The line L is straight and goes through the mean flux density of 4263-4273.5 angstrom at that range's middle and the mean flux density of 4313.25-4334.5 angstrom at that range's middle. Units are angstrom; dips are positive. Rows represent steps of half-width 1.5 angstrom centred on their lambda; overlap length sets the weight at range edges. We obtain 4.7 angstrom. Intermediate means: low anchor 21.4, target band 18.1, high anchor 21.8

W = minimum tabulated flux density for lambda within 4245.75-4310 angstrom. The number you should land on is 14.06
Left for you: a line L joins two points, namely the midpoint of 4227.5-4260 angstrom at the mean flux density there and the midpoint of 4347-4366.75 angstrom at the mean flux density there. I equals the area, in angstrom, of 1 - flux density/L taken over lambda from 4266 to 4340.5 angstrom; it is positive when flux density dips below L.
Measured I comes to 8.4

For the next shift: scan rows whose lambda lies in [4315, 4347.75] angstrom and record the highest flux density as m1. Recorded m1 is 23.37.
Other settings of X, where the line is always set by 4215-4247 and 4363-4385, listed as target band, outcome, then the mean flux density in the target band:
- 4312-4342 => 0.8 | 21.4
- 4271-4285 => 0.4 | 20.5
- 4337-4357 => 0.8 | 21.4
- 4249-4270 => 0.0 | 20.9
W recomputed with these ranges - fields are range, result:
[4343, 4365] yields 19.69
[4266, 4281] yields 19.25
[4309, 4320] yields 14.78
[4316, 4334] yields 21.02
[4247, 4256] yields 19.02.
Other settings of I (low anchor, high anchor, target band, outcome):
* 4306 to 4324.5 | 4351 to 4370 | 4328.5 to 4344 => -0.2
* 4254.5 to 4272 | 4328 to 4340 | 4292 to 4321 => 5.9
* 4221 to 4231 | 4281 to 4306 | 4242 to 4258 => -1.6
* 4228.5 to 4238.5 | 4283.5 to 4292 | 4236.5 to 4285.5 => -2.3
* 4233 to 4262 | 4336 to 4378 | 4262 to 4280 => 0.0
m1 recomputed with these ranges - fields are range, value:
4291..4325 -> 23.15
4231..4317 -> 22.89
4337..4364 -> 25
